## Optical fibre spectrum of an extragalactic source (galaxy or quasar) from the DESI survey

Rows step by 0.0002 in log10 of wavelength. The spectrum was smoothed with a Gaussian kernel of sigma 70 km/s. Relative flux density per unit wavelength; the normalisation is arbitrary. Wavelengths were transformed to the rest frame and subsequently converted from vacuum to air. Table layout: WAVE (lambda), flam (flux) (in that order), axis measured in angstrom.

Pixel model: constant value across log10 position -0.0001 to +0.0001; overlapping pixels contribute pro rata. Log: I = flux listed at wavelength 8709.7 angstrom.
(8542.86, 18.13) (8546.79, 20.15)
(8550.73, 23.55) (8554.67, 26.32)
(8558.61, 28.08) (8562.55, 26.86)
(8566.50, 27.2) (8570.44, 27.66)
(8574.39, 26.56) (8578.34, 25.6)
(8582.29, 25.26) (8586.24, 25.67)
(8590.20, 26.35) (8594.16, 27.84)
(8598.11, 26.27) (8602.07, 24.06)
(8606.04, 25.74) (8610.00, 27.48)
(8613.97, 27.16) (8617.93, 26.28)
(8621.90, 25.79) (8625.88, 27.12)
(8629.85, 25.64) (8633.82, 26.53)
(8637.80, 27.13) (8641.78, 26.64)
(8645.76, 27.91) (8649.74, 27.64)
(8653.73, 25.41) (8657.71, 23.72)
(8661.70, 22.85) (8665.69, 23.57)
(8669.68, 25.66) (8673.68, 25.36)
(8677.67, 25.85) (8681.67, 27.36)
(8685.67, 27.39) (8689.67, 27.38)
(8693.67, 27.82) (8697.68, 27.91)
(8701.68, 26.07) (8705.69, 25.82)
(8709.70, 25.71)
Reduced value 25.71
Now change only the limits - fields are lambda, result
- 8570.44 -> 27.66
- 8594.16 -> 27.84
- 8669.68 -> 25.66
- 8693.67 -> 27.82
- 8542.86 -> 18.13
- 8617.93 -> 26.28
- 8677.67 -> 25.85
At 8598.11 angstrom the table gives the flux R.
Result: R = 26.27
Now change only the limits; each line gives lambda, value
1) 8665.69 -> 23.57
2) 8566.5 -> 27.2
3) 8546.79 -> 20.15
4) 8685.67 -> 27.39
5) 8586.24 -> 25.67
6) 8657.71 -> 23.72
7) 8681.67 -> 27.36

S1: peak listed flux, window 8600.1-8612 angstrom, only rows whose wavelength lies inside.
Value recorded 27.48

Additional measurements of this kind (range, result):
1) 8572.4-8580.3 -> 26.56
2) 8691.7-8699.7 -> 27.91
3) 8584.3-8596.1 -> 27.84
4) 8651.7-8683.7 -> 27.36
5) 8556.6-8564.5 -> 28.08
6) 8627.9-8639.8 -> 27.13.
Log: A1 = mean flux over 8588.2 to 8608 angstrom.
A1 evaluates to 26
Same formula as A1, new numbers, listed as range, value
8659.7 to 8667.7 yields 23.2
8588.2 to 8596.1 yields 27.1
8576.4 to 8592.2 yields 25.7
